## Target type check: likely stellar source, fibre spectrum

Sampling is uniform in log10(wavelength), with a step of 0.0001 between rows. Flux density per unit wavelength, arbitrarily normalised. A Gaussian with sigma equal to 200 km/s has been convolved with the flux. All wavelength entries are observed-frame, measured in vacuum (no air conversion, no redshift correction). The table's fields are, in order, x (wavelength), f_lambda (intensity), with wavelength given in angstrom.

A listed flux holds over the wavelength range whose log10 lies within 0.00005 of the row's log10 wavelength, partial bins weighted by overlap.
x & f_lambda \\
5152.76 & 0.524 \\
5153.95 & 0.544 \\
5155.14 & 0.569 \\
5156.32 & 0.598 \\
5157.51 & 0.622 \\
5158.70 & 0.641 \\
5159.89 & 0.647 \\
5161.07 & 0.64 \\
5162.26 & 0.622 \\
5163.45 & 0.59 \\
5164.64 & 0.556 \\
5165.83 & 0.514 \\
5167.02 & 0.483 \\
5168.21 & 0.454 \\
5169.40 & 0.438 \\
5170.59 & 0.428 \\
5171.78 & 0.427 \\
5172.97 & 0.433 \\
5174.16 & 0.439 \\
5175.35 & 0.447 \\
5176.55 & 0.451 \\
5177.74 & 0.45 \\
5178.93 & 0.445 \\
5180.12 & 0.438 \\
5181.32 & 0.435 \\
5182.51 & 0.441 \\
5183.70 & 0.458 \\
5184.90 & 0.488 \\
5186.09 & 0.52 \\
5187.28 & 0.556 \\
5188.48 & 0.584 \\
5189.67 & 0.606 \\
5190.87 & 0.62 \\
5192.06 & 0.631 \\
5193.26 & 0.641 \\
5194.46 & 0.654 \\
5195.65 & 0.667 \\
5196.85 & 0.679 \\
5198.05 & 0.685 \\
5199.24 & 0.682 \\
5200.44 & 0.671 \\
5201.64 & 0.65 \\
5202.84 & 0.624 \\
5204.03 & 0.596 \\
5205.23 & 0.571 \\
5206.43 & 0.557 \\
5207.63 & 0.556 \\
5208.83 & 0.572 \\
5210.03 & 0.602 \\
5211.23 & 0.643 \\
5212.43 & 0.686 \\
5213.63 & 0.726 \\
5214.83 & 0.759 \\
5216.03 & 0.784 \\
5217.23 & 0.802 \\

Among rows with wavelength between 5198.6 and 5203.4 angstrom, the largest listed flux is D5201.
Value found 0.682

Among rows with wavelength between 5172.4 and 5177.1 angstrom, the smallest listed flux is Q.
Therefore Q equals 0.433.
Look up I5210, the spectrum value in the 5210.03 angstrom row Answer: 0.602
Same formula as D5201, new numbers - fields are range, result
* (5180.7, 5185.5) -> 0.488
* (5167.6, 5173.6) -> 0.454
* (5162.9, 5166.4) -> 0.59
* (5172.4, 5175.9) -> 0.447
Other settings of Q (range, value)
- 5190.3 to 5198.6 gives 0.62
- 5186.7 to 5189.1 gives 0.556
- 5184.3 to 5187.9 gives 0.488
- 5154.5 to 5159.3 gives 0.569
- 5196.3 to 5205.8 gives 0.571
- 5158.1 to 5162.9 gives 0.622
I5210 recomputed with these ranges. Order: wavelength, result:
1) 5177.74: 0.45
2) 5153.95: 0.544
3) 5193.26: 0.641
